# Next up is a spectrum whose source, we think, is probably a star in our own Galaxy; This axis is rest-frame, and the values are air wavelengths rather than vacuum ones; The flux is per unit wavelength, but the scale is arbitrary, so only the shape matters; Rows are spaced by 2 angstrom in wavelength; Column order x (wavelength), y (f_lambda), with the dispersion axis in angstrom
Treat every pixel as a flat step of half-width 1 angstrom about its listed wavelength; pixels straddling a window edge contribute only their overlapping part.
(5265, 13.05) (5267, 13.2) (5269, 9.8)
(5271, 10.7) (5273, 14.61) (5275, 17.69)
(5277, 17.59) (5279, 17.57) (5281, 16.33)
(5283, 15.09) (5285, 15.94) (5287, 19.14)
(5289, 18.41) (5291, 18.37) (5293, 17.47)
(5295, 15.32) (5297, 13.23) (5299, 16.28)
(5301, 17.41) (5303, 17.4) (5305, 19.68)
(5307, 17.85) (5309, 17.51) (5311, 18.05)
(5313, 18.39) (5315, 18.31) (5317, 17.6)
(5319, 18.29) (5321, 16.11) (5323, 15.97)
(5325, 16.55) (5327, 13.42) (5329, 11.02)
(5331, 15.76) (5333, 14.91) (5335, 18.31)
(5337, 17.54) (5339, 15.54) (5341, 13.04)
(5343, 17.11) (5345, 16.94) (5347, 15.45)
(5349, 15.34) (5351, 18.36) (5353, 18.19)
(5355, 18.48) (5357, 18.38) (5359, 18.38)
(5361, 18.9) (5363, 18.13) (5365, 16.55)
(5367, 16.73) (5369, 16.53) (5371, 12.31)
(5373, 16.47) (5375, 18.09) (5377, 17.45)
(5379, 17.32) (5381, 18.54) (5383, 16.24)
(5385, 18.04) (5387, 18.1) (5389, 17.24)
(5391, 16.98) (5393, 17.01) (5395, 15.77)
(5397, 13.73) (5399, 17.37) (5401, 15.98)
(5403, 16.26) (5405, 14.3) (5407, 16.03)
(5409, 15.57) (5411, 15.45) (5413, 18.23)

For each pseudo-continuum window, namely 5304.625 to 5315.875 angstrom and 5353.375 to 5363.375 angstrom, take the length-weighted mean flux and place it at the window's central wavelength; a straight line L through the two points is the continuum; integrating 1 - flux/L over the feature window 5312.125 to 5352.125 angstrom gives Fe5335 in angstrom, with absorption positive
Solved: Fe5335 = 4.6 angstrom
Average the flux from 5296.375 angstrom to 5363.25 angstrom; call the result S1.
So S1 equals 16.8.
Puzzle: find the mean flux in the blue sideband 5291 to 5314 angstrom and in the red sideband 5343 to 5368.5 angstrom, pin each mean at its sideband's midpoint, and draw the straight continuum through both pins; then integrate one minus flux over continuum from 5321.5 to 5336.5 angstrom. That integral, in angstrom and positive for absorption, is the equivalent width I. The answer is 1.8 angstrom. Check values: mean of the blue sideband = 17.2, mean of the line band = 15.2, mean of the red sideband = 17.5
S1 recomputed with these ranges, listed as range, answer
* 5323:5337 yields 15.2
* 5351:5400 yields 17.1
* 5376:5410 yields 16.6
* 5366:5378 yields 16.3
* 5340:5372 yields 16.8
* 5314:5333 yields 15.8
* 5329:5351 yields 15.9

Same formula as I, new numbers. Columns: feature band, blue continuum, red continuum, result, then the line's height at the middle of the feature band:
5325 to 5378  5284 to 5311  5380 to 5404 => 1.69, 17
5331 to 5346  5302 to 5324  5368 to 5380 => 0.87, 17.2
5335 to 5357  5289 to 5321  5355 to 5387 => 0.71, 17.3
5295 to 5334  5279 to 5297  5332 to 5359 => 0.77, 16.8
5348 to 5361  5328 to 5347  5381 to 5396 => -1.48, 16.1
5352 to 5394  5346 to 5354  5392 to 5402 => -2.36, 16.4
